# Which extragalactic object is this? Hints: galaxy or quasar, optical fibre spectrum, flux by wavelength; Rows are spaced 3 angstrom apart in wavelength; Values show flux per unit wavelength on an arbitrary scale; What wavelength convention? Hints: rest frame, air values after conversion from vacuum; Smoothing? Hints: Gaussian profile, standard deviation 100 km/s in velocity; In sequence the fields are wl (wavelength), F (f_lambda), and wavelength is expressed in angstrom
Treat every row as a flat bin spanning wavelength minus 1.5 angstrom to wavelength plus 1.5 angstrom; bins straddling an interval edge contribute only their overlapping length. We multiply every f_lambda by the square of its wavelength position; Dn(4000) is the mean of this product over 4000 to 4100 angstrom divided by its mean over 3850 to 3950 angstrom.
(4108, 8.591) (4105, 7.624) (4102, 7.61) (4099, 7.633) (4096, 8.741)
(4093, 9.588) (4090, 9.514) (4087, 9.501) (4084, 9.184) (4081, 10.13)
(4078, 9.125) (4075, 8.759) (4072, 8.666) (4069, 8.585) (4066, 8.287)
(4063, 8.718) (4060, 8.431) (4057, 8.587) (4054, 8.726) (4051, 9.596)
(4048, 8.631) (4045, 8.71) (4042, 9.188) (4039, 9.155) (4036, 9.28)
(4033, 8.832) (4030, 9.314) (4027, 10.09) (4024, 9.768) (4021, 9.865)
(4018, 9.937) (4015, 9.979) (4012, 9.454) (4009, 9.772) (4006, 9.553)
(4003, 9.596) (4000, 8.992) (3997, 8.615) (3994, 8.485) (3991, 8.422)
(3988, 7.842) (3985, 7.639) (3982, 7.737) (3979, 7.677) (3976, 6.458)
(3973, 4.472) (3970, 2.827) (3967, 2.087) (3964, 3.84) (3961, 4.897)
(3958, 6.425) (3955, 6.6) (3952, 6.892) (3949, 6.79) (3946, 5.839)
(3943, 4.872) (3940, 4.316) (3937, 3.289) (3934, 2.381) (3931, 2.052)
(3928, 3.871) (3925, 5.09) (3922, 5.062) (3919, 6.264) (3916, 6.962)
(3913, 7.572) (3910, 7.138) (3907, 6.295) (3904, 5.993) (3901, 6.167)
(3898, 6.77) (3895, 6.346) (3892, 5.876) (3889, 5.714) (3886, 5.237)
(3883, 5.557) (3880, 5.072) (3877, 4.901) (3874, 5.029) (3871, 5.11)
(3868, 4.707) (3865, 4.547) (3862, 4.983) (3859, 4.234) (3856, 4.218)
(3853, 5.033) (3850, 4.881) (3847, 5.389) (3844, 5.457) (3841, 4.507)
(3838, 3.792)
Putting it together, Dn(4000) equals 1.9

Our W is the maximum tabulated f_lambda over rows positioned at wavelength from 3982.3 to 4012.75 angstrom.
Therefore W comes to 9.772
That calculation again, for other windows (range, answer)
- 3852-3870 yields 5.033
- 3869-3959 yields 7.572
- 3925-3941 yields 5.09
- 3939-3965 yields 6.892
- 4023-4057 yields 10.09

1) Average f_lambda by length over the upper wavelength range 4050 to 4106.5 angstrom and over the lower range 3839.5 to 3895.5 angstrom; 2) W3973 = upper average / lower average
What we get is 1.73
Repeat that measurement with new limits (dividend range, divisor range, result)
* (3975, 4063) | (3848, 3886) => 1.83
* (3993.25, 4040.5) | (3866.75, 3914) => 1.62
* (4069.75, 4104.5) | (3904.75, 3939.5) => 1.75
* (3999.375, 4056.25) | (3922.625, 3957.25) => 1.97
